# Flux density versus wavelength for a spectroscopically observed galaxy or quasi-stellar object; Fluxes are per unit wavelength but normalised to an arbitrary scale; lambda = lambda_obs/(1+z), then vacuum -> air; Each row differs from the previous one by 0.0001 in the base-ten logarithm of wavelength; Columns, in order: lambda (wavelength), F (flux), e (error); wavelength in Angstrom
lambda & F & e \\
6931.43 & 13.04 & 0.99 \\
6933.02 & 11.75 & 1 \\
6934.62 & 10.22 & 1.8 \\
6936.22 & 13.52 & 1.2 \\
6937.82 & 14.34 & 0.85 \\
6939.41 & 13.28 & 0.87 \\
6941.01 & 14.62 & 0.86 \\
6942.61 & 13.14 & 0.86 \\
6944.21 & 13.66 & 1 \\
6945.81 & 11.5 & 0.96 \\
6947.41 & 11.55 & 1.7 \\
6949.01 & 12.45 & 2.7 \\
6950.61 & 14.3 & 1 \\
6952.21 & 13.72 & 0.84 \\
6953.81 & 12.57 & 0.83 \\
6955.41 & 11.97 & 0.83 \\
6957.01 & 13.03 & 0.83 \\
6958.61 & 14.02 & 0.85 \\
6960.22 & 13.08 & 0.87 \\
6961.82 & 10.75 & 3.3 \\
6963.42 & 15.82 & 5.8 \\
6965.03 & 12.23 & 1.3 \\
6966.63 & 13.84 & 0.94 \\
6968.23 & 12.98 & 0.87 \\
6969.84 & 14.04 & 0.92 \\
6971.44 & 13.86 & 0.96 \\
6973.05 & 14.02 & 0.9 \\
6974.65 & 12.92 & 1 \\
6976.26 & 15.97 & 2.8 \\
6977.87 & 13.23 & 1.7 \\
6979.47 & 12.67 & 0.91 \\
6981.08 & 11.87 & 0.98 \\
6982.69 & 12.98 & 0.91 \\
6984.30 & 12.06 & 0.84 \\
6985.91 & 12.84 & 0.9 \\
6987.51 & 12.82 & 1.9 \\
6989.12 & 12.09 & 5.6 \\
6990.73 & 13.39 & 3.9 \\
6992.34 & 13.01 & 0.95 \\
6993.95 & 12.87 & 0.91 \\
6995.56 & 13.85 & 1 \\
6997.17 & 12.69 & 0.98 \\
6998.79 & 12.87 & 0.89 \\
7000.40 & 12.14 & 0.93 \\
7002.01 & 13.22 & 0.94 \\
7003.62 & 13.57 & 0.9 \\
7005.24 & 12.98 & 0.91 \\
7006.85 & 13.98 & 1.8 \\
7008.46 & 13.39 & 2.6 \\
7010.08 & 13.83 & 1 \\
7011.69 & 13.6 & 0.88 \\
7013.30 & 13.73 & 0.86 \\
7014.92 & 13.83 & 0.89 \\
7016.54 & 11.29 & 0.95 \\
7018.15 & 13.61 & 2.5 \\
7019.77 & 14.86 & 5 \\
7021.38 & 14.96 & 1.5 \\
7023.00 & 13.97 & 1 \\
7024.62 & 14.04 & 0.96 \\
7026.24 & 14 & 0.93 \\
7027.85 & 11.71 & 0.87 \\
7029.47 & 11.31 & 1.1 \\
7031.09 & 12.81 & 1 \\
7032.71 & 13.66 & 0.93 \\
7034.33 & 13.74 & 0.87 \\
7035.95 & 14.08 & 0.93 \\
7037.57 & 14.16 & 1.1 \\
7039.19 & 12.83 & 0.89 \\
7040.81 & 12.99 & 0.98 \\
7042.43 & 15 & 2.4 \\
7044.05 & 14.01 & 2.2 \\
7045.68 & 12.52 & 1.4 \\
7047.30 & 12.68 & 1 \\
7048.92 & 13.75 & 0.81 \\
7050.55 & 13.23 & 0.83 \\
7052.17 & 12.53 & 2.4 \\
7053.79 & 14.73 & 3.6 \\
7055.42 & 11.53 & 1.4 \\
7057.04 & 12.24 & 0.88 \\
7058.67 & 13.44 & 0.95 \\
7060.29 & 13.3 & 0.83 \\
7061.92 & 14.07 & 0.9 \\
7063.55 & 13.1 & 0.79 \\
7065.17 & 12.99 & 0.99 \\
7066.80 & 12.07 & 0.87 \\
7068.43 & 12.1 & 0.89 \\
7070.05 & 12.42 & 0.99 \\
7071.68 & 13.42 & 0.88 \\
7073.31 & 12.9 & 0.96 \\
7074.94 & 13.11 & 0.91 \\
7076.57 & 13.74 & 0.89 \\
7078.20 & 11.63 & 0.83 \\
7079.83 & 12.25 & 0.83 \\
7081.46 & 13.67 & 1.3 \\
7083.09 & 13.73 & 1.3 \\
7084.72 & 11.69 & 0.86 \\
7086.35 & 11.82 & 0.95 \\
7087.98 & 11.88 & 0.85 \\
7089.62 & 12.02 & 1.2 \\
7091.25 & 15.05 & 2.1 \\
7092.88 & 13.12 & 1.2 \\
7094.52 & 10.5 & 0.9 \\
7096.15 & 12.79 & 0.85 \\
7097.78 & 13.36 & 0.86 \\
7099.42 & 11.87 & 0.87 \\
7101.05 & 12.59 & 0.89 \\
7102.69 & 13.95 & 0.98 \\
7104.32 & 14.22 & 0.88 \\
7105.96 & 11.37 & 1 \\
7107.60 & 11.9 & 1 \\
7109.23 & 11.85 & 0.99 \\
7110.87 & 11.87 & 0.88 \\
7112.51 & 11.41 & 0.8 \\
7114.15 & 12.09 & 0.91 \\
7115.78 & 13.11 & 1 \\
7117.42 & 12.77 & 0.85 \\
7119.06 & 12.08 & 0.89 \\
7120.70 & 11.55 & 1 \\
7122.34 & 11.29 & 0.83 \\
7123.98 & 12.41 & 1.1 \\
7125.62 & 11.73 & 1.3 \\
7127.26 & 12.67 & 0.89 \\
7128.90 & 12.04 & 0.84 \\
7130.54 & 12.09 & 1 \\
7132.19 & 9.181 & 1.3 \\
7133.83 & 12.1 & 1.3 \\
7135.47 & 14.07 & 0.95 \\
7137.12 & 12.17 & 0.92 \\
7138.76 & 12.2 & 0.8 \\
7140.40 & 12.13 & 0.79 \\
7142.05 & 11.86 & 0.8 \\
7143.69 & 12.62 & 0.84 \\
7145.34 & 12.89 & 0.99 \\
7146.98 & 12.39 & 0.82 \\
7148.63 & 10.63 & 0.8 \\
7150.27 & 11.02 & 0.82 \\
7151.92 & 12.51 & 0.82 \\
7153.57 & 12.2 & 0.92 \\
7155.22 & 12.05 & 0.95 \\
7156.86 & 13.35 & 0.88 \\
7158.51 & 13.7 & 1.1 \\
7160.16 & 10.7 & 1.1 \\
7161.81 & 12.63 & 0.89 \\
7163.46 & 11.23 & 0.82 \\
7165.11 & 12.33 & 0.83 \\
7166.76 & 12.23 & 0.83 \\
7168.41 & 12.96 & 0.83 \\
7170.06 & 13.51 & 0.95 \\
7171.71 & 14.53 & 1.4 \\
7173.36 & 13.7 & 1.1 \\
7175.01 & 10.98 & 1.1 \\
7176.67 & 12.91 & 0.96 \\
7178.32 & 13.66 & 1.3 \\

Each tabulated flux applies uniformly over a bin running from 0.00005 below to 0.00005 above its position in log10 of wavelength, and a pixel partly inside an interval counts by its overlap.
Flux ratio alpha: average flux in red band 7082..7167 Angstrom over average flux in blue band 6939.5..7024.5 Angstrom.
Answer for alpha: 0.93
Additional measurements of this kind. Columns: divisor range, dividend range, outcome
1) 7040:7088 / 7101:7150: 0.94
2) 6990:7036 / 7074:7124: 0.94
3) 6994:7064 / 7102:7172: 0.92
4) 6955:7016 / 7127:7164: 0.92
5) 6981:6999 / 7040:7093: 1.01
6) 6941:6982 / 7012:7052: 1.02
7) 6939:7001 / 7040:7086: 0.99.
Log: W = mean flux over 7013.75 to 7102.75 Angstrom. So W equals 13.1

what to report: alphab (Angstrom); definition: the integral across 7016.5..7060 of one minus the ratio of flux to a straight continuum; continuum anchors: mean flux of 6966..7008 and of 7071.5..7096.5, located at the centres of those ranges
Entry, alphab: -1.5 Angstrom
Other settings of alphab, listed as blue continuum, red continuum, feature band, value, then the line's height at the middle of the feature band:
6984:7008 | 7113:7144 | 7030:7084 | -2.5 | 12.6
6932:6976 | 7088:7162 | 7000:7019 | -0.7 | 12.8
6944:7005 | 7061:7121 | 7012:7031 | -0.7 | 12.9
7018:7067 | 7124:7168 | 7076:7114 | 0.6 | 12.7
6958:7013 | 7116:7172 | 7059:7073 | -0.3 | 12.7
